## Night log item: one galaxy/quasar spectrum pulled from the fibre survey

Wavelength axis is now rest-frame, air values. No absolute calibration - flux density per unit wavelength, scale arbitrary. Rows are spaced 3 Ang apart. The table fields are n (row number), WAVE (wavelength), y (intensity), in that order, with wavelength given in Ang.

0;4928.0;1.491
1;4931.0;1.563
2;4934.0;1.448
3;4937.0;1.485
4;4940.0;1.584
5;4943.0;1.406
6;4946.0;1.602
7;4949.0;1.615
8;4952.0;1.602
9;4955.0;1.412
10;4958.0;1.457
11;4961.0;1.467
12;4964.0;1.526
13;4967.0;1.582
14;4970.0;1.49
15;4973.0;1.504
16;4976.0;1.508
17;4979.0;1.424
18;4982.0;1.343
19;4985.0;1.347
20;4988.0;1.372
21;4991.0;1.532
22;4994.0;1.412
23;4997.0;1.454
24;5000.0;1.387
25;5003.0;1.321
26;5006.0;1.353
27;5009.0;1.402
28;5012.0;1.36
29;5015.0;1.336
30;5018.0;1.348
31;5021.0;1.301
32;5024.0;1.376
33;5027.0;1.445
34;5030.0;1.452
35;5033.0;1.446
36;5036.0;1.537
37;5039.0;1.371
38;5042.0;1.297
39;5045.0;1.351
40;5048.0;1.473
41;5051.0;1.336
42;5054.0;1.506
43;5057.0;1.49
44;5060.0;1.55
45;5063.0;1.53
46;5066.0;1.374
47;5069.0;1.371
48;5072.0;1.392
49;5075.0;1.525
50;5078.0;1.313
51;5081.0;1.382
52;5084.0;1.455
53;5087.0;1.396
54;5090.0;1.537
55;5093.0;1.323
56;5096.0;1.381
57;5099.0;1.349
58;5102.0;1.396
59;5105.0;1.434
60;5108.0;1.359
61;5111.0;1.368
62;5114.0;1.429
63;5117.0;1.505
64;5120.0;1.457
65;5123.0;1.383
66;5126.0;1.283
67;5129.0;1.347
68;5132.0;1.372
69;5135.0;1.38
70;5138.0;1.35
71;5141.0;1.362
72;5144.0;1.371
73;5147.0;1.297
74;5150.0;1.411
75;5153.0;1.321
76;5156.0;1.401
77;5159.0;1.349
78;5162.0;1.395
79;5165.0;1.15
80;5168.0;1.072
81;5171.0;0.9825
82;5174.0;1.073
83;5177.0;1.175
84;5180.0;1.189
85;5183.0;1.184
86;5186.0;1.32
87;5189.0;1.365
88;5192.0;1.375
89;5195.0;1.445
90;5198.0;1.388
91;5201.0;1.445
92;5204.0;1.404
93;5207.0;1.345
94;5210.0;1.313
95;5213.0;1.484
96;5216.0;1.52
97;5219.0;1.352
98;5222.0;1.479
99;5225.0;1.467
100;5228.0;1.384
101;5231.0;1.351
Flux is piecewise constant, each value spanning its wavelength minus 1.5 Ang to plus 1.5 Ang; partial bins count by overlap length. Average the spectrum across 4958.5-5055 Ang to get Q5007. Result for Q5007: 1.42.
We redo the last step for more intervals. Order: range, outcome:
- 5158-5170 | 1.23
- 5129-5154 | 1.36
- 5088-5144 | 1.39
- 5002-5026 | 1.35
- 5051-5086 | 1.44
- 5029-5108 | 1.42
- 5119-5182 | 1.29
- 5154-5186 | 1.2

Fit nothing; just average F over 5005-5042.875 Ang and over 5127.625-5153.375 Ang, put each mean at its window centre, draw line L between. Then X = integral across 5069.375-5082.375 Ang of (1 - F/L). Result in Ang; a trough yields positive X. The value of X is -0.2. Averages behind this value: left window 1.39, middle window 1.4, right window 1.36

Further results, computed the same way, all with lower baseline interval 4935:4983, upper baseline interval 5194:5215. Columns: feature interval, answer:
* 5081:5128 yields 1.4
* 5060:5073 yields 0.2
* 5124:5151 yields 1.5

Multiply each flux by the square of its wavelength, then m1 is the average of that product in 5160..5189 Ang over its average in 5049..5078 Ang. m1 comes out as 0.9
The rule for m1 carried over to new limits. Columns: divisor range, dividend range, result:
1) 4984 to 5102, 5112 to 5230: 1.00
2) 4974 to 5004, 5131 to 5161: 1.03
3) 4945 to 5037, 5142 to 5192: 0.94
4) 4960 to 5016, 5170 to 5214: 0.99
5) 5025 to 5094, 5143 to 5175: 0.91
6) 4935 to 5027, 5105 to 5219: 0.99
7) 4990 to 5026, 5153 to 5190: 0.94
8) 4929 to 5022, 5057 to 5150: 1.02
